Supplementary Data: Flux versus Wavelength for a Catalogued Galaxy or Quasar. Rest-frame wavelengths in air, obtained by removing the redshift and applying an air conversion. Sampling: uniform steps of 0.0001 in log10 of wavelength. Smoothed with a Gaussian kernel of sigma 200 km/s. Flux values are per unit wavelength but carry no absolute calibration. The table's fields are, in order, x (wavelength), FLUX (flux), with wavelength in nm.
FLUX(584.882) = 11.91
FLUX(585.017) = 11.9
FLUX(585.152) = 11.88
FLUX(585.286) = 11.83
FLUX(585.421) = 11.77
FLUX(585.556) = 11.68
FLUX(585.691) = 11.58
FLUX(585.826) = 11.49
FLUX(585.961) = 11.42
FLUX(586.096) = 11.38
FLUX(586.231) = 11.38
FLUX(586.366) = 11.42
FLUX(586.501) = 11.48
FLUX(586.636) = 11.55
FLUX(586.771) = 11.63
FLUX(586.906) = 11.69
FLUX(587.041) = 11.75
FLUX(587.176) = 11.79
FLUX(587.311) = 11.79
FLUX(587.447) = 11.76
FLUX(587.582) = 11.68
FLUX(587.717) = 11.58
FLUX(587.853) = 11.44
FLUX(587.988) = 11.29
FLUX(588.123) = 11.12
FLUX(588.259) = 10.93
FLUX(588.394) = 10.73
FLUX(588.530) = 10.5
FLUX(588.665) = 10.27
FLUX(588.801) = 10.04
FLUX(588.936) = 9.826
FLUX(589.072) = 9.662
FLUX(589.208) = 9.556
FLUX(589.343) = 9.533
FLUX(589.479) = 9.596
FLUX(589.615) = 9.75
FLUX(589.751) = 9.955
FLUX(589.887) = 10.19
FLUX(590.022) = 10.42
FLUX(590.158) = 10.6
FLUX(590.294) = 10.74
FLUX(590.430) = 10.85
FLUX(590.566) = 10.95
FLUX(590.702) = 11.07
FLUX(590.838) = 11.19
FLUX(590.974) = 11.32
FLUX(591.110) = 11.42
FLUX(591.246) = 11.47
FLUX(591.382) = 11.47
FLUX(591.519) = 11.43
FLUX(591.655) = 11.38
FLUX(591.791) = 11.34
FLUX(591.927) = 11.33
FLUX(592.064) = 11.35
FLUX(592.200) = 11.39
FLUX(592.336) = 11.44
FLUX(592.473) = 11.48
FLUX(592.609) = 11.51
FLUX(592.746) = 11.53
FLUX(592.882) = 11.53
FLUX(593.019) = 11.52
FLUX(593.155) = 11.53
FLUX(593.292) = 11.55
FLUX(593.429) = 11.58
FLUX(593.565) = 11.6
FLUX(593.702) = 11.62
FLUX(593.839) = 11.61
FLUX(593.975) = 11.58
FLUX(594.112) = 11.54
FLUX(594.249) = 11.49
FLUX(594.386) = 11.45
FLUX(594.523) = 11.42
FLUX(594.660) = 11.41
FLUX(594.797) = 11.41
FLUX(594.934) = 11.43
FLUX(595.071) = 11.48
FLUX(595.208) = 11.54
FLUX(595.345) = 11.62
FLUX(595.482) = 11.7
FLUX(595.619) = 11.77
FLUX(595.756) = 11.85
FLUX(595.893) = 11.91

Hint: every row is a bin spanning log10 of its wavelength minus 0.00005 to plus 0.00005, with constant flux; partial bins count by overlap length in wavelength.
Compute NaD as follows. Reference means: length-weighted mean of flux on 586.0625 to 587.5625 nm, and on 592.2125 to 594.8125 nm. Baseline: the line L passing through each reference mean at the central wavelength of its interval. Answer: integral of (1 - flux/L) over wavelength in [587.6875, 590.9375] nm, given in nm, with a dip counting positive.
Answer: 0.31 nm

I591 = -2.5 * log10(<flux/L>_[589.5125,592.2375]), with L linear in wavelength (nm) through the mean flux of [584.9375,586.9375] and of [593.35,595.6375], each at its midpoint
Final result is 0.06 mag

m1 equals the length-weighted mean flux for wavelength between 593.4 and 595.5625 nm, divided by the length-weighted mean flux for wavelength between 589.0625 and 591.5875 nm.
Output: 1.09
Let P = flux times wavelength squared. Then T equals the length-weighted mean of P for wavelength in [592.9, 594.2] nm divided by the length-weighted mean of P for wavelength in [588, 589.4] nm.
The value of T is 1.1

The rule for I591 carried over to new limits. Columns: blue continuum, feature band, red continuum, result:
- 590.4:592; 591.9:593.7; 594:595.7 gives -0.010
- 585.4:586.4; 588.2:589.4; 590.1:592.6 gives 0.126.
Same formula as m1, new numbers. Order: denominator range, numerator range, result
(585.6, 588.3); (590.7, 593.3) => 0.99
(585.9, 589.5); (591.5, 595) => 1.04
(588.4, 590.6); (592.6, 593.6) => 1.14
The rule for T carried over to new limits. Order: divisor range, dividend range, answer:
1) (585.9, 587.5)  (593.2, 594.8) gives 1.02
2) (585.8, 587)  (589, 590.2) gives 0.87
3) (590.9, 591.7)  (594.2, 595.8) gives 1.02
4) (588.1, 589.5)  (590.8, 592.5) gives 1.13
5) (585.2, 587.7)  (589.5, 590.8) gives 0.91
